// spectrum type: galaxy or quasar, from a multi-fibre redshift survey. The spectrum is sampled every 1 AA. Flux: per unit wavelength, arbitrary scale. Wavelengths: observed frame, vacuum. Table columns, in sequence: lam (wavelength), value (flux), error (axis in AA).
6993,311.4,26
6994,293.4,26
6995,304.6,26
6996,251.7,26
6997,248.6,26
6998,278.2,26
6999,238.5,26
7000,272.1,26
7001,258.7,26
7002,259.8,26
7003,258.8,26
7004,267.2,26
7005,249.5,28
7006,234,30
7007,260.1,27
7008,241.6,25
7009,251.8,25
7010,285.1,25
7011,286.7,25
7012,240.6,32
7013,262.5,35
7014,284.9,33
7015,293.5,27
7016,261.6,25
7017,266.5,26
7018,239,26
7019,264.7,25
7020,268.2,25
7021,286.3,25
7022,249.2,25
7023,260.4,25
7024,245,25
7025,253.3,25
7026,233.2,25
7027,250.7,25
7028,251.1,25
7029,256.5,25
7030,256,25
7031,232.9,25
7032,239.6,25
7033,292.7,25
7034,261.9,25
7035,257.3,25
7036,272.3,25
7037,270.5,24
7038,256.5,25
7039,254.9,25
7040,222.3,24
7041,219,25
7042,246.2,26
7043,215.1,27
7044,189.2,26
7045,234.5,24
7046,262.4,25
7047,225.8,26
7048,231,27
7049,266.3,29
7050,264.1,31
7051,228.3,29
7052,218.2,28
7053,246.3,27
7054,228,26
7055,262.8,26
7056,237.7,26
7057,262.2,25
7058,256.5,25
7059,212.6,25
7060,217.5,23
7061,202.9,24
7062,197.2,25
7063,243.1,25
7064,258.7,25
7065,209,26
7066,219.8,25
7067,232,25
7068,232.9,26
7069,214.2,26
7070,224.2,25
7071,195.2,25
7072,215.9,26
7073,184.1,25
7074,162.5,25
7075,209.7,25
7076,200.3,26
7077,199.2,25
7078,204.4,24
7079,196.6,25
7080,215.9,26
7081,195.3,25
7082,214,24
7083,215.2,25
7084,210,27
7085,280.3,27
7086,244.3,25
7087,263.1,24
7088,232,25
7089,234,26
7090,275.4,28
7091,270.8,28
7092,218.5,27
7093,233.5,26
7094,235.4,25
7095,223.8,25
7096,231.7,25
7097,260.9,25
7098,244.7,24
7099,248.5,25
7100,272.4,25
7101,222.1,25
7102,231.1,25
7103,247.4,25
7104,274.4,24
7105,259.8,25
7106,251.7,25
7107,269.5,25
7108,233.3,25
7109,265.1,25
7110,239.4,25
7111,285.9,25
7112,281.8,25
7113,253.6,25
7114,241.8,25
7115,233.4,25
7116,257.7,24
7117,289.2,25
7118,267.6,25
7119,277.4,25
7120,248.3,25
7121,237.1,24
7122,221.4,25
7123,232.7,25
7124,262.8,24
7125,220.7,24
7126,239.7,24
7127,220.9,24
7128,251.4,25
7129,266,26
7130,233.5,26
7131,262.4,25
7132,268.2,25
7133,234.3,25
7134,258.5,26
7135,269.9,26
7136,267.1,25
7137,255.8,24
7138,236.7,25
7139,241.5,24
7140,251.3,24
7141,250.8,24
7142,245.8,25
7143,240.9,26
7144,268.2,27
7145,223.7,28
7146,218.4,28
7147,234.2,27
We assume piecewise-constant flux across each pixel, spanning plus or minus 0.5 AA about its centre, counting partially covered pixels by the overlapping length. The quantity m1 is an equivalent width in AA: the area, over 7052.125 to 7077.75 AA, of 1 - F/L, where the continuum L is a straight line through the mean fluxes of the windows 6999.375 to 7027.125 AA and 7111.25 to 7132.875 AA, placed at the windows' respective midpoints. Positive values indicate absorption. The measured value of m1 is 3.5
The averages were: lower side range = 260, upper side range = 251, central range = 221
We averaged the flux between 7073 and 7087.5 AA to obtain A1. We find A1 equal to 214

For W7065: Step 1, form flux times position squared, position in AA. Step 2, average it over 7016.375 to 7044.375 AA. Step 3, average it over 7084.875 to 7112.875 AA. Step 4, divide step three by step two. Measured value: 1.0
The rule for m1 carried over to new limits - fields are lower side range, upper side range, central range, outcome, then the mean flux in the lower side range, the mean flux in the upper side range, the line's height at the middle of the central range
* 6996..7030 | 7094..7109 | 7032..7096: 5.4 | 259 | 248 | 253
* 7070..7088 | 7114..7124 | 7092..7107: -0.8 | 213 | 252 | 233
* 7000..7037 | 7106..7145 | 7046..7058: 0.6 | 260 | 252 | 257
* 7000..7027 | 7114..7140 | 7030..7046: 0.8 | 260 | 250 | 258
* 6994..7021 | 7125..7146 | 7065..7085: 3.6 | 264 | 248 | 255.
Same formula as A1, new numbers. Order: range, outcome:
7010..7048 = 253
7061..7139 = 239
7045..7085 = 223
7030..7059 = 244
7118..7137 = 249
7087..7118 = 251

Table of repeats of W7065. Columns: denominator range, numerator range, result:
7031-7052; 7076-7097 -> 0.95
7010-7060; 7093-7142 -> 1.02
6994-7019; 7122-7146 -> 0.97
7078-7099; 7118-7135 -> 1.07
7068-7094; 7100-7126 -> 1.15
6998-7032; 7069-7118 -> 0.94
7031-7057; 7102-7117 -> 1.07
